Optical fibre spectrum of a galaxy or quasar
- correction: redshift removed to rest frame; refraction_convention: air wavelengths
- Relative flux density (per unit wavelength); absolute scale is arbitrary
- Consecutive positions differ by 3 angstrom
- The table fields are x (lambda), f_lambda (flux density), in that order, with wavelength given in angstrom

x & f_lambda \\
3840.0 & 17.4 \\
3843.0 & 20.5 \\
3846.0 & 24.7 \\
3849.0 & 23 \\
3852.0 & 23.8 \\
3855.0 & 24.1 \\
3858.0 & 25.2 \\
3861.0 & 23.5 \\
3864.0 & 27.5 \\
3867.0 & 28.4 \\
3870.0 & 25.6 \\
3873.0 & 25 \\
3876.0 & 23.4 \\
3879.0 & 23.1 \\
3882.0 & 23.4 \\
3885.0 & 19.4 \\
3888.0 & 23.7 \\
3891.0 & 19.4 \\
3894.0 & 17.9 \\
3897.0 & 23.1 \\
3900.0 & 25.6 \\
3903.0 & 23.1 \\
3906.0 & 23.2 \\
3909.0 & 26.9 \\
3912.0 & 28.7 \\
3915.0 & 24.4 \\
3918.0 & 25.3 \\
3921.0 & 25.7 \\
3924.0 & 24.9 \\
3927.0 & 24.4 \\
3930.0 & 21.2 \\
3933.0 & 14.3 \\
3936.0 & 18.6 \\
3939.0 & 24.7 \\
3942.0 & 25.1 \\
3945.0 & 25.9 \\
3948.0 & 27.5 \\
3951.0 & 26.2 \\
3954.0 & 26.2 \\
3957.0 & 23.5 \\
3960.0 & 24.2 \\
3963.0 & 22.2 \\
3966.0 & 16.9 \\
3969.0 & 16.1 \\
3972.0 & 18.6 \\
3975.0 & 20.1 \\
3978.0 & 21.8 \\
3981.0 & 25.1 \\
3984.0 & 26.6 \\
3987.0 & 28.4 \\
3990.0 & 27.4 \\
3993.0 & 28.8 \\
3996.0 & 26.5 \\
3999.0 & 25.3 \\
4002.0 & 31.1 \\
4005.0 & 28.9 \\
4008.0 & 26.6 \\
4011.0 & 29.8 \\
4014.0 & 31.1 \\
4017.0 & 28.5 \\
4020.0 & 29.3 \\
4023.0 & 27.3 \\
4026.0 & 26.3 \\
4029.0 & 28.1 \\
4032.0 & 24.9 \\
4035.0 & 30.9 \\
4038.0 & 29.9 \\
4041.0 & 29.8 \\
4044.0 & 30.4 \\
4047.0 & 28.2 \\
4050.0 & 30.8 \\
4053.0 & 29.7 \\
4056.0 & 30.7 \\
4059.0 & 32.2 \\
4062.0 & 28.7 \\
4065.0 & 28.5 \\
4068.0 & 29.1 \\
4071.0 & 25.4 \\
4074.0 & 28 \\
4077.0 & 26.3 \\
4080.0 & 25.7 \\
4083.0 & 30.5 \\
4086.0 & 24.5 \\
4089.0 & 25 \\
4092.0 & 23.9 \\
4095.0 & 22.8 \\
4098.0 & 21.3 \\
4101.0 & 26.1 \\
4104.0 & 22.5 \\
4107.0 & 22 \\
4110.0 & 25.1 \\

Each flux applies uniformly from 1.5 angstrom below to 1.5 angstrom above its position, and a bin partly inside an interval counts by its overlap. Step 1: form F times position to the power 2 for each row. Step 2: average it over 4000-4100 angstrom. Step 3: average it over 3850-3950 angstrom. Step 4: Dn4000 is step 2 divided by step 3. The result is 1.27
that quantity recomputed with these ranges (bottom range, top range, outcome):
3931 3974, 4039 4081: 1.38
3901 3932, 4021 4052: 1.24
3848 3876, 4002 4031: 1.23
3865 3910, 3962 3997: 1.04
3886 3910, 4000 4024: 1.35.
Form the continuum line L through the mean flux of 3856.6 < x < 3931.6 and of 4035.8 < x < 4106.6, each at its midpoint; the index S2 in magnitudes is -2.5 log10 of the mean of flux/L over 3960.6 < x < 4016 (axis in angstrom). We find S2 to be 0.032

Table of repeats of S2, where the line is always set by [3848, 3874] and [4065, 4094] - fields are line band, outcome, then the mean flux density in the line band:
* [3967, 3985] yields 0.22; 21.1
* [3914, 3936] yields 0.14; 22.6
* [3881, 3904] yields 0.16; 21.9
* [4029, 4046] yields -0.11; 29.1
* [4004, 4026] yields -0.10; 28.6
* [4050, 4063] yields -0.16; 30.4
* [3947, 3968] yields 0.10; 23.5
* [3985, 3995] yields -0.08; 28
